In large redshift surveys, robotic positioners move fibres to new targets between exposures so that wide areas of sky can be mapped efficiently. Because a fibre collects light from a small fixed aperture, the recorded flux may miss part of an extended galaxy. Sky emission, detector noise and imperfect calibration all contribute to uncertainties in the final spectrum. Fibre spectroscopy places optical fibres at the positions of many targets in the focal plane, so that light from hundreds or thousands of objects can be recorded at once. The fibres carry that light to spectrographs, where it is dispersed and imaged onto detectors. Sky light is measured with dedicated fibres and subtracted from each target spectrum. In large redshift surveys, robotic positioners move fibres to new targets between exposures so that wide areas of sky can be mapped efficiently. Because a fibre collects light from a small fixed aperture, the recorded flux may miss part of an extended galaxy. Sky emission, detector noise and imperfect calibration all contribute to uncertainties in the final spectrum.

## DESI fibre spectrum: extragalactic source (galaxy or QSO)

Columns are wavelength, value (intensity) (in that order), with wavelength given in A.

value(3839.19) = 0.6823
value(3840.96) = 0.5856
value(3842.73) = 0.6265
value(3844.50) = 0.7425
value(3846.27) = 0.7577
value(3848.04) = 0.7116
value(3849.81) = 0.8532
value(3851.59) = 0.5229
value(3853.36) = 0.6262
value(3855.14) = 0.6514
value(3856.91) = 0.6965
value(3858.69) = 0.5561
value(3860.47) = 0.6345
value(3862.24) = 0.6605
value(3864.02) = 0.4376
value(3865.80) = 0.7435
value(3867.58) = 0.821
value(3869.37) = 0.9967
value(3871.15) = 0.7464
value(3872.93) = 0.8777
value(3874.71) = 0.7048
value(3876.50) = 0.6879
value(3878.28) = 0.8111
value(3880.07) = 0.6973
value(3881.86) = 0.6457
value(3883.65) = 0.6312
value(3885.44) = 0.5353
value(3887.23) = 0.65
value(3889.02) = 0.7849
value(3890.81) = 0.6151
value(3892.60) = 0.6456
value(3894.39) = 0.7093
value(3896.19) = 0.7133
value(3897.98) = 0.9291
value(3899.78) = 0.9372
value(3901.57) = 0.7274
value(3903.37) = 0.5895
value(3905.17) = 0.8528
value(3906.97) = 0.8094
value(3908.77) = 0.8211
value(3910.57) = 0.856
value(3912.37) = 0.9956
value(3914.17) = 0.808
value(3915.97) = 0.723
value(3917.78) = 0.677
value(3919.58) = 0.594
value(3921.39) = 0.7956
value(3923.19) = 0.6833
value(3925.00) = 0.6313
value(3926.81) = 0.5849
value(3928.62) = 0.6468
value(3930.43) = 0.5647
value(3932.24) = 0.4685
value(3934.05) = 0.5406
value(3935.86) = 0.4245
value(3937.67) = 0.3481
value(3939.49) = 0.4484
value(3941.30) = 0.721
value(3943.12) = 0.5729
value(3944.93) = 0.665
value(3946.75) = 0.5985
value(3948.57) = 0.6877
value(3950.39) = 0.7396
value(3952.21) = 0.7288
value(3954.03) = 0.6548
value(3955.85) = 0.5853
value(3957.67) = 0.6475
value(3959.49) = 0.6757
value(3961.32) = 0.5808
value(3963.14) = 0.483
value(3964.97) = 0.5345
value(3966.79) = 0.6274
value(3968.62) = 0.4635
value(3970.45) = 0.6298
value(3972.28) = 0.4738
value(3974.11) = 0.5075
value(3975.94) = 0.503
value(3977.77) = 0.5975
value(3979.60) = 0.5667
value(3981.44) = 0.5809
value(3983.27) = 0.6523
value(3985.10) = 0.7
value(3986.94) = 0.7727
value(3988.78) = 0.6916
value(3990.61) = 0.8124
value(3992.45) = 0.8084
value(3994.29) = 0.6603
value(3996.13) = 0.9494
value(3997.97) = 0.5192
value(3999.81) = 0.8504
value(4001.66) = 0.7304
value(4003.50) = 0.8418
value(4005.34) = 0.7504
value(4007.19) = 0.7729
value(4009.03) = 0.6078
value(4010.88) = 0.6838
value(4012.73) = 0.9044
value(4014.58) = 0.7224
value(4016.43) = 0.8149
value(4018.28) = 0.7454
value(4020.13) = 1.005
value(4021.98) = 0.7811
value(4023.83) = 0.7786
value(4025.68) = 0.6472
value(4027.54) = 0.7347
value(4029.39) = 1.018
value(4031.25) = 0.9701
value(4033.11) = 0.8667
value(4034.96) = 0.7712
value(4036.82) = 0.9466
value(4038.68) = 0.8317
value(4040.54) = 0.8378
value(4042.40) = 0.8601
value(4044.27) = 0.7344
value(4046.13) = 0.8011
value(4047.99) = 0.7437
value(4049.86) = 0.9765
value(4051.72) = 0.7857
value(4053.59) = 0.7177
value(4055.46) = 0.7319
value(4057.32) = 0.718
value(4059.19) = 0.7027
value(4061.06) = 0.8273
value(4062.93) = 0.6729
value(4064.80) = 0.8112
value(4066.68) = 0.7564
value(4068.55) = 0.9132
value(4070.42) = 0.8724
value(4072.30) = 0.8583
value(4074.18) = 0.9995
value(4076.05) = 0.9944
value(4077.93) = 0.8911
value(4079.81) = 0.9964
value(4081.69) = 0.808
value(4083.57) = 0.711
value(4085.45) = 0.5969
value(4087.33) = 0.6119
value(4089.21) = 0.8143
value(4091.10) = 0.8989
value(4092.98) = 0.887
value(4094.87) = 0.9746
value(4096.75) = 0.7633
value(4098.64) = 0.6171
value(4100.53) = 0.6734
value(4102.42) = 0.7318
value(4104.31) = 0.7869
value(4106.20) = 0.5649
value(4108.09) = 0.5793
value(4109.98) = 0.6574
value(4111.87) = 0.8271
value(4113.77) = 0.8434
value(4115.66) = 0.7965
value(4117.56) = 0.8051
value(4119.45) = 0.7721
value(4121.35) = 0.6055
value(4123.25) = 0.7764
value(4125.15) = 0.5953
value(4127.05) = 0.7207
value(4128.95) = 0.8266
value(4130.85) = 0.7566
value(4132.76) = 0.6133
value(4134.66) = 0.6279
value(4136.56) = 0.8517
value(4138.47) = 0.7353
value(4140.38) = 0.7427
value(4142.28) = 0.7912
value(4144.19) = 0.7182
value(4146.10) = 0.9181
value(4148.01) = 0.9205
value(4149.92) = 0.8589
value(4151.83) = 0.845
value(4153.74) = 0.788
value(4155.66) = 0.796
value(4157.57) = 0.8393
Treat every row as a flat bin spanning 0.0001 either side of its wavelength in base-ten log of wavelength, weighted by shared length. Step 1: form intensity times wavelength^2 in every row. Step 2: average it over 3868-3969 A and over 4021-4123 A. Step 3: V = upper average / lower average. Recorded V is 1.3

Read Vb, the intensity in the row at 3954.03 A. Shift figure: 0.6548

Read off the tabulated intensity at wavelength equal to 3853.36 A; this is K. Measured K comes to 0.6262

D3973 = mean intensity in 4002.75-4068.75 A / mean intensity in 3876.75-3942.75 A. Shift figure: 1.17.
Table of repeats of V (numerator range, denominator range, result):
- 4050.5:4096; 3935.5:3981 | 1.49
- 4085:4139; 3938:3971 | 1.31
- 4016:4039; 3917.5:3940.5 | 1.56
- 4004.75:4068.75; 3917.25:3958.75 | 1.38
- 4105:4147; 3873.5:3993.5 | 1.22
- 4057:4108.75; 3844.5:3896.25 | 1.26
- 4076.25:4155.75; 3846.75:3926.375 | 1.19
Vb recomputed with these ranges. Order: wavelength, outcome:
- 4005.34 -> 0.7504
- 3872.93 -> 0.8777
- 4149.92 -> 0.8589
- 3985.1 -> 0.7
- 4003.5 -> 0.8418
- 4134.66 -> 0.6279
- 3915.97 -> 0.723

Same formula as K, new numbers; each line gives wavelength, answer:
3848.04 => 0.7116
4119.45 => 0.7721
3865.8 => 0.7435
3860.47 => 0.6345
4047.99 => 0.7437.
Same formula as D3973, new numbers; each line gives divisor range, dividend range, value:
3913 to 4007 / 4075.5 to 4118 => 1.21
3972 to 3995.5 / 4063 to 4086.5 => 1.30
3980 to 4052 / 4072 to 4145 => 0.97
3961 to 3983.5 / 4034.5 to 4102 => 1.47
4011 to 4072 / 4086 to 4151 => 0.93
